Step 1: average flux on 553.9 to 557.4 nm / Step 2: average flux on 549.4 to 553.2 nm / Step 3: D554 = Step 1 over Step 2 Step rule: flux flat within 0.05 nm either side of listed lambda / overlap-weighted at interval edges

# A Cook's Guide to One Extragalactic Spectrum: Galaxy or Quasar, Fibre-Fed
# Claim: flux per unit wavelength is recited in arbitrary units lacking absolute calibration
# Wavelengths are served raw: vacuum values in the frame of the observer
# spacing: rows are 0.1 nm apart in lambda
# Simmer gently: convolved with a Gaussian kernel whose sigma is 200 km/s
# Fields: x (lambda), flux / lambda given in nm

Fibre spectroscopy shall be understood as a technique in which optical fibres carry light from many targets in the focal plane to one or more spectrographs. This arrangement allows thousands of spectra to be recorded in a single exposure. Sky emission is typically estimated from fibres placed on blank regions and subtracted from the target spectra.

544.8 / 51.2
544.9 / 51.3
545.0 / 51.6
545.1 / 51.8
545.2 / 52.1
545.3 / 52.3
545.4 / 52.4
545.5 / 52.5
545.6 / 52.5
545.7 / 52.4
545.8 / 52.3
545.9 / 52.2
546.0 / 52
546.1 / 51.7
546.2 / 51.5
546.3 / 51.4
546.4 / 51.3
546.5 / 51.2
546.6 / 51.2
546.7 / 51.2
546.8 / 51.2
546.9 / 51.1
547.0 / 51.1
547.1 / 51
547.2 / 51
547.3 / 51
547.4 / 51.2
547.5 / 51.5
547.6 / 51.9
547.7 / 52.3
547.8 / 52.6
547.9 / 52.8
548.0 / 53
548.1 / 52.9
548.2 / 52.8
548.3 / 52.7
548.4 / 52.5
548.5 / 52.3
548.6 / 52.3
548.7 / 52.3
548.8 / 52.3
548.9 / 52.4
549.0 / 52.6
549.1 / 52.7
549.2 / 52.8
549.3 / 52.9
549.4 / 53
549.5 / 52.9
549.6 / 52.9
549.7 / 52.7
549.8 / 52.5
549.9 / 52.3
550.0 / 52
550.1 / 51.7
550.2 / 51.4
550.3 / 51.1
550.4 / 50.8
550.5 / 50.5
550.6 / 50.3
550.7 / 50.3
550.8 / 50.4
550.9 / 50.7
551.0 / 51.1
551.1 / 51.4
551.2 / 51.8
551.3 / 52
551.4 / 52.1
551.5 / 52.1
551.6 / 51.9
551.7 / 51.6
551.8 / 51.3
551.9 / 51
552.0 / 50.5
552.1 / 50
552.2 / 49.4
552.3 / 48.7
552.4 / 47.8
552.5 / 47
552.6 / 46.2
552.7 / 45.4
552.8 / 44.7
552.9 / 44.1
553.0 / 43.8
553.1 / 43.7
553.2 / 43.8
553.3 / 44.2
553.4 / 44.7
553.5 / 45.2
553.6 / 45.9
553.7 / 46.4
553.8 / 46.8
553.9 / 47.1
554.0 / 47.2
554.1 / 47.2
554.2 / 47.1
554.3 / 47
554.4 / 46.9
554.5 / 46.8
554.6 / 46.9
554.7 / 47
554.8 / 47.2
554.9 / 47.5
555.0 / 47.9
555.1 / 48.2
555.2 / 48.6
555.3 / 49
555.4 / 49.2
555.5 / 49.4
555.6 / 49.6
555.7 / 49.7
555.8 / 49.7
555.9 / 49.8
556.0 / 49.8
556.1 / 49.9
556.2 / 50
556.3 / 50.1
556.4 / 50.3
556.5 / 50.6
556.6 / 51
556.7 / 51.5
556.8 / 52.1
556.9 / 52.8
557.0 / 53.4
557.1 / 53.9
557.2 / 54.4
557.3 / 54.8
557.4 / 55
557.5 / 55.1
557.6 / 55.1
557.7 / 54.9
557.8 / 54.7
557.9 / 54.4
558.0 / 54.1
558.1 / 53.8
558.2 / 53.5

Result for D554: 0.99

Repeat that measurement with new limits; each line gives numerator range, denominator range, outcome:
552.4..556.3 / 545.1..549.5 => 0.91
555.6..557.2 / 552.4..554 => 1.12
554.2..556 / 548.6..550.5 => 0.92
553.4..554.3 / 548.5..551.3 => 0.90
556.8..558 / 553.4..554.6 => 1.16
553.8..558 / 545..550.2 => 0.97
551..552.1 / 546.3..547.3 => 1.01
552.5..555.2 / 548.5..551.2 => 0.89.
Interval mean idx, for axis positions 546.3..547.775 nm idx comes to 51.3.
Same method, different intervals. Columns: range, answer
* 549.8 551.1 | 51.1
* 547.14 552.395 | 51.7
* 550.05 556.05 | 48.5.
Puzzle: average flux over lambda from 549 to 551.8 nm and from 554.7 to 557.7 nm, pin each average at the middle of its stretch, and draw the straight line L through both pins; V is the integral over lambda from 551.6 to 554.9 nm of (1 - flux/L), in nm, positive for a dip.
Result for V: 0.28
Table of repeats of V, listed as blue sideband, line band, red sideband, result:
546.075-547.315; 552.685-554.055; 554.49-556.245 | 0.113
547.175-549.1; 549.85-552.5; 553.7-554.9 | -0.063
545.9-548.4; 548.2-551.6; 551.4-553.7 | -0.162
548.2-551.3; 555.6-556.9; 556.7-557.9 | 0.081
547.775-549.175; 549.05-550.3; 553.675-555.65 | -0.019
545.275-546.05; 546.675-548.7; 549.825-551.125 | -0.005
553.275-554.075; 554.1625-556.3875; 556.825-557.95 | 0.048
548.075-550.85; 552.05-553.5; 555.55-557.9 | 0.172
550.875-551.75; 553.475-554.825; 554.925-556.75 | 0.097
